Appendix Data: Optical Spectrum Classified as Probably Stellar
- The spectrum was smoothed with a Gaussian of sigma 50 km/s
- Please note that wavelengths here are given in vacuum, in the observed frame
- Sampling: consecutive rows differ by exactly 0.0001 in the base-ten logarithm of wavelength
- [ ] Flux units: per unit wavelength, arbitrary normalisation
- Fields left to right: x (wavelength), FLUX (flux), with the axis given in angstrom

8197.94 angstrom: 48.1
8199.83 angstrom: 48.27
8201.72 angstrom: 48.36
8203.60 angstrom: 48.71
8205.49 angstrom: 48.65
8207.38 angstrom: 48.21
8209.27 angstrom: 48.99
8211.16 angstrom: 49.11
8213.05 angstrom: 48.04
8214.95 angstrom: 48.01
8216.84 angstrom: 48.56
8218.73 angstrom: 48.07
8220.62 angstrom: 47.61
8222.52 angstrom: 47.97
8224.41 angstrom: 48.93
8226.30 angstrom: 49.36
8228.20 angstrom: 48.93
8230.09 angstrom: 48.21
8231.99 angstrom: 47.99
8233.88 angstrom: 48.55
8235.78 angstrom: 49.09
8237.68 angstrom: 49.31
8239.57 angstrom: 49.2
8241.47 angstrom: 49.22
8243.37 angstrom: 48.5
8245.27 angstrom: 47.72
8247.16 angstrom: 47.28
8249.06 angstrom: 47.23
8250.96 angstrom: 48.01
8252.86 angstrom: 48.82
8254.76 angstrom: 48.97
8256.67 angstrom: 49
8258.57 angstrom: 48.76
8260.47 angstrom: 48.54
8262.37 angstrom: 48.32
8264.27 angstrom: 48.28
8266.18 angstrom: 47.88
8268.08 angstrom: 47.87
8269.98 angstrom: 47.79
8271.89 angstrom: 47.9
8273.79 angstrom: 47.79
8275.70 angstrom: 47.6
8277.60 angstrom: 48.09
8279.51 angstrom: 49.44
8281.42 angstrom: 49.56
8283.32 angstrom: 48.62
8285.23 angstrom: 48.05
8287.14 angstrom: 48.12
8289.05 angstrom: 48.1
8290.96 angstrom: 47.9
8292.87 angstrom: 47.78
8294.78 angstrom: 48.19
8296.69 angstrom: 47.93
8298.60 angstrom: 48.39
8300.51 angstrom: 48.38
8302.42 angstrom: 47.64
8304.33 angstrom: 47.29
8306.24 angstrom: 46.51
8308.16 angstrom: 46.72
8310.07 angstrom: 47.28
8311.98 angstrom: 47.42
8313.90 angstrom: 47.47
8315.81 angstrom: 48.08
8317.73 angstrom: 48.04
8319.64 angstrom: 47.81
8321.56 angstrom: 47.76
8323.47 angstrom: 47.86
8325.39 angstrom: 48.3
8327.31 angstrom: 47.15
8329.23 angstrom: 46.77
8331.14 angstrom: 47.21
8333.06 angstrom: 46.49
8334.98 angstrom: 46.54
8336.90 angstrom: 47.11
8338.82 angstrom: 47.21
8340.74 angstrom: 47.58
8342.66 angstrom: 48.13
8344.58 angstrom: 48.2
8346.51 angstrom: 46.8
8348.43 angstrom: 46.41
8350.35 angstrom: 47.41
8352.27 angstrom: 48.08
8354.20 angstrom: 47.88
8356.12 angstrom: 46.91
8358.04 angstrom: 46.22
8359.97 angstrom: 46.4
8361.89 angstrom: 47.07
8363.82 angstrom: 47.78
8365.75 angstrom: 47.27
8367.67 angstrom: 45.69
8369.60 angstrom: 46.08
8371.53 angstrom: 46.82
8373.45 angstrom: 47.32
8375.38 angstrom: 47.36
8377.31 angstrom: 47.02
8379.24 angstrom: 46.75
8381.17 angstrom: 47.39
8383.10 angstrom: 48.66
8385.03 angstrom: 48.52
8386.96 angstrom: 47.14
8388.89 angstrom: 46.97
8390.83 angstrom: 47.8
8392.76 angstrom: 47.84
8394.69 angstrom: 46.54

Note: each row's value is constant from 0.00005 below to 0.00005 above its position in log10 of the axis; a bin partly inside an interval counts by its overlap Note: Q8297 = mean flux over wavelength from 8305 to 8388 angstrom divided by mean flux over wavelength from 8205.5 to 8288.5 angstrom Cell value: 0.98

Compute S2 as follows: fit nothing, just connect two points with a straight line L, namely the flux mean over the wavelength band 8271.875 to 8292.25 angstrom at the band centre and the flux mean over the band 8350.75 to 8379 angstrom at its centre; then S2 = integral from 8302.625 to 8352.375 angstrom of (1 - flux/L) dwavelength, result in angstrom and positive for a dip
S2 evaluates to 0.23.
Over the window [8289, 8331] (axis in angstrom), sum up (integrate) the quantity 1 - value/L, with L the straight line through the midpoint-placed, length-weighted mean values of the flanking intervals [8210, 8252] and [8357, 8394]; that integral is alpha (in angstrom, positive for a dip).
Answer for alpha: 0.1 angstrom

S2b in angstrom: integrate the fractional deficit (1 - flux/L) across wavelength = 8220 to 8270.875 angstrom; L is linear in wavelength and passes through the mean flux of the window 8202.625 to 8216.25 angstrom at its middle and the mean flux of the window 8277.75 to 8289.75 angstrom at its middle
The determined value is 0.15 angstrom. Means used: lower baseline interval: 48.5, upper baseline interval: 48.6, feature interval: 48.4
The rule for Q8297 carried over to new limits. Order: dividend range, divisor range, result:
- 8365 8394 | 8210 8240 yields 0.97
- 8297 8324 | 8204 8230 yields 0.98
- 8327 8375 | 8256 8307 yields 0.98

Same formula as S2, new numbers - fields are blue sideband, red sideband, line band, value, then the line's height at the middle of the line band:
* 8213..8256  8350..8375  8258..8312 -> -0.17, 47.9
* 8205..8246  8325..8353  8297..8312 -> 0.06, 47.7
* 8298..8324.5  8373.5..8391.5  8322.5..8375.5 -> 0.45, 47.5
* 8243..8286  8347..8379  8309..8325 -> -0.05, 47.6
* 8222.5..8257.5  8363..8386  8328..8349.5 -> 0.20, 47.6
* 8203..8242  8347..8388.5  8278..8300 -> -0.20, 47.9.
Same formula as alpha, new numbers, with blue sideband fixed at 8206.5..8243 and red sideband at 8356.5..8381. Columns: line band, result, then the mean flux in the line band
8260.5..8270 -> 0.0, 48.1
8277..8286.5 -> -0.2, 48.7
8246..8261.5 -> 0.0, 48.3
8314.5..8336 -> 0.0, 47.5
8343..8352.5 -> -0.1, 47.4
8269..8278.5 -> 0.0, 47.9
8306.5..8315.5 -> 0.1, 47.2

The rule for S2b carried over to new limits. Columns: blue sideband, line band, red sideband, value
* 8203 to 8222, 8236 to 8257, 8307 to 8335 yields -0.18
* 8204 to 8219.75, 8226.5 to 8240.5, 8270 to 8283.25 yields -0.10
